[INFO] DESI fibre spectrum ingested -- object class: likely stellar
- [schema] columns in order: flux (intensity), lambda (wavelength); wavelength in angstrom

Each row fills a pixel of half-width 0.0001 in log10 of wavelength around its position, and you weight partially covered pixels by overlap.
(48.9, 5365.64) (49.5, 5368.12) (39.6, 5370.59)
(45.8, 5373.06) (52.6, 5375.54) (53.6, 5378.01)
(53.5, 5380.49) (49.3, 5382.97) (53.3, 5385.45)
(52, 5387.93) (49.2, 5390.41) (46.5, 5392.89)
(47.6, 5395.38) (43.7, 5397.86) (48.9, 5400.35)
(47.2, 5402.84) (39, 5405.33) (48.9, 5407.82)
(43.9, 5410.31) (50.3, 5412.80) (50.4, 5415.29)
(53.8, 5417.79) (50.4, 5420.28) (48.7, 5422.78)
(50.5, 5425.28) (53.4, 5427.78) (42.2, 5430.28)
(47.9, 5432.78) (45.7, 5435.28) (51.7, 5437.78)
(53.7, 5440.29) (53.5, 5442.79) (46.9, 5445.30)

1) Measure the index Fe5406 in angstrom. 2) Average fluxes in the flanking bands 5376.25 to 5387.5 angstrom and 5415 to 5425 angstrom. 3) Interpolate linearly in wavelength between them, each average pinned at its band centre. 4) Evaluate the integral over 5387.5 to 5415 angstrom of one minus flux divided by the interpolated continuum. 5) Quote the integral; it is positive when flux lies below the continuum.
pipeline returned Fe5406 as 2.46 angstrom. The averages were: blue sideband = 52.4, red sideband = 50.8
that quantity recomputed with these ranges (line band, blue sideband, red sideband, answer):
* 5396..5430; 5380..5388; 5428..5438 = 0.5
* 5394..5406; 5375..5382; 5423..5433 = 1.3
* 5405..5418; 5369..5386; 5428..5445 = 0.4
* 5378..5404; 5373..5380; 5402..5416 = 0.1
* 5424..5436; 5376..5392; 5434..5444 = 0.8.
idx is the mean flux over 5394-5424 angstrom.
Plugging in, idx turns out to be 47.7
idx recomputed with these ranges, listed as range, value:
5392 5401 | 46.5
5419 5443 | 49.6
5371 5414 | 48.4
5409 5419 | 49.6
